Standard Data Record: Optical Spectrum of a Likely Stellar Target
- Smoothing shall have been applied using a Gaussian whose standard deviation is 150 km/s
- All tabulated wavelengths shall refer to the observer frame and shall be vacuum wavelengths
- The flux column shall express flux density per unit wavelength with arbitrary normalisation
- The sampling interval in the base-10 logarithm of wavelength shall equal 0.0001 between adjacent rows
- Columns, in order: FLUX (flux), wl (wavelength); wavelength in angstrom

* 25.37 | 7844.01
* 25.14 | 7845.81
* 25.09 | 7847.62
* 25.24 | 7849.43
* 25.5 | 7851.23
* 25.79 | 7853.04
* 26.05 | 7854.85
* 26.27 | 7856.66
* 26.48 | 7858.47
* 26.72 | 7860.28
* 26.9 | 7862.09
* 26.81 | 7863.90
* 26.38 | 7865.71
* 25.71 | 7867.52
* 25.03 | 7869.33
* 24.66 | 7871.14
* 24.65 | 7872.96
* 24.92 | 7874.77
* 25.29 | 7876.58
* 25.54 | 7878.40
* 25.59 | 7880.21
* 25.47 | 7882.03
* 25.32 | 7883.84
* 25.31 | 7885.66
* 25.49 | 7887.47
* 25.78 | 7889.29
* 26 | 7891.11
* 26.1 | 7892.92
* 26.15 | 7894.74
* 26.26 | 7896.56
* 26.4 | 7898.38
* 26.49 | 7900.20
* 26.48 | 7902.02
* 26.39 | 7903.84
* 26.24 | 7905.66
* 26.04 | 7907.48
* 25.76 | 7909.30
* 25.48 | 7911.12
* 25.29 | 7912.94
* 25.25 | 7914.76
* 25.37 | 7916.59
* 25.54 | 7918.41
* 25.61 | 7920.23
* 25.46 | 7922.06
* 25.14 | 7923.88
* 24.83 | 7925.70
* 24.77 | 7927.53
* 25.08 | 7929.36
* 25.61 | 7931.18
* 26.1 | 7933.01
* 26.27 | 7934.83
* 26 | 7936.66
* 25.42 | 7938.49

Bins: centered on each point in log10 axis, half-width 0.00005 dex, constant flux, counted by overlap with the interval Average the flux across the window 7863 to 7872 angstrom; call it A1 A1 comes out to 25.7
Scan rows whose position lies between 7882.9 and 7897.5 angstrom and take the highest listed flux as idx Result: 26.26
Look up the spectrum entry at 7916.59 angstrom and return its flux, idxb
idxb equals 25.37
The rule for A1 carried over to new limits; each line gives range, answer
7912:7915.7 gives 25.2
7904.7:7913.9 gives 25.8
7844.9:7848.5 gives 25.1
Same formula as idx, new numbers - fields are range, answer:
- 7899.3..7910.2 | 26.49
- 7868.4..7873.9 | 25.03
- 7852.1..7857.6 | 26.27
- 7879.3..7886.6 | 25.59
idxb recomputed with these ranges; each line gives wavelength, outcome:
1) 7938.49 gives 25.42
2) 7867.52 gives 25.71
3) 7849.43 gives 25.24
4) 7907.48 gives 26.04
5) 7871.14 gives 24.66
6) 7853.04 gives 25.79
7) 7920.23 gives 25.61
